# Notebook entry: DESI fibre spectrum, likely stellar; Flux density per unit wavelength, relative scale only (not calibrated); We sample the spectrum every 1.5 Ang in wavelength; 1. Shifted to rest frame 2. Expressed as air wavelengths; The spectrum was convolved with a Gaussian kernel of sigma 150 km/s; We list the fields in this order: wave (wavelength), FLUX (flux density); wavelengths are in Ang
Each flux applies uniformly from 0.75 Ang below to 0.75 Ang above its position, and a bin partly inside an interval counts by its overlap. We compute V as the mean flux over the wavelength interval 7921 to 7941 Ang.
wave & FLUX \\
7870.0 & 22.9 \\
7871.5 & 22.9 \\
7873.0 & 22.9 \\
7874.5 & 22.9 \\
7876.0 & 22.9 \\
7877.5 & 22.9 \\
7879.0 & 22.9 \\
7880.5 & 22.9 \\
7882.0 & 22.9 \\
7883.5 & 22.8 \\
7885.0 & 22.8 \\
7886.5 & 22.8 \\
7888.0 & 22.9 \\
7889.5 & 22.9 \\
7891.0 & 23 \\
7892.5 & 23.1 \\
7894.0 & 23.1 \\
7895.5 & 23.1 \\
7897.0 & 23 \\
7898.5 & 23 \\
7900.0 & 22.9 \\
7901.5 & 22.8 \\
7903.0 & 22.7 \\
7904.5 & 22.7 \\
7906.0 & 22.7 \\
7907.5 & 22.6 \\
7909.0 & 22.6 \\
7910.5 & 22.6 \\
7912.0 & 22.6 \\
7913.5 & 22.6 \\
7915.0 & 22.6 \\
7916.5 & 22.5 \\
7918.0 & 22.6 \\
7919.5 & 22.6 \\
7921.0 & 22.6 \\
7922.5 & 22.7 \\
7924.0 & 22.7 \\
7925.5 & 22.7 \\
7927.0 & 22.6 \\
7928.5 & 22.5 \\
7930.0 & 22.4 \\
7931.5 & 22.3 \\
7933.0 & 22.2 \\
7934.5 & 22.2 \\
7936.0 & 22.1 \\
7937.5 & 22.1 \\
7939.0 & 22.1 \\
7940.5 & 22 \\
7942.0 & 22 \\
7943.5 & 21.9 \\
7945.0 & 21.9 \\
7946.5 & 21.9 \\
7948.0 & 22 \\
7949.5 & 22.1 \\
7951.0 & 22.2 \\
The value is 22.4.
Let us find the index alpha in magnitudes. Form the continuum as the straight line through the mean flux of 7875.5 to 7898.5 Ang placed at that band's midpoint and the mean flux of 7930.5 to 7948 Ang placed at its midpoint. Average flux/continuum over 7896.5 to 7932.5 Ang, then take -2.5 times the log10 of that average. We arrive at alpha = -0.01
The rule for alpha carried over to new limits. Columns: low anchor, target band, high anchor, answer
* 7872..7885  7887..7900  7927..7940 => -0.01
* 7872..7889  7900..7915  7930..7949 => -0.01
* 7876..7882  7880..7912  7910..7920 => 0.00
